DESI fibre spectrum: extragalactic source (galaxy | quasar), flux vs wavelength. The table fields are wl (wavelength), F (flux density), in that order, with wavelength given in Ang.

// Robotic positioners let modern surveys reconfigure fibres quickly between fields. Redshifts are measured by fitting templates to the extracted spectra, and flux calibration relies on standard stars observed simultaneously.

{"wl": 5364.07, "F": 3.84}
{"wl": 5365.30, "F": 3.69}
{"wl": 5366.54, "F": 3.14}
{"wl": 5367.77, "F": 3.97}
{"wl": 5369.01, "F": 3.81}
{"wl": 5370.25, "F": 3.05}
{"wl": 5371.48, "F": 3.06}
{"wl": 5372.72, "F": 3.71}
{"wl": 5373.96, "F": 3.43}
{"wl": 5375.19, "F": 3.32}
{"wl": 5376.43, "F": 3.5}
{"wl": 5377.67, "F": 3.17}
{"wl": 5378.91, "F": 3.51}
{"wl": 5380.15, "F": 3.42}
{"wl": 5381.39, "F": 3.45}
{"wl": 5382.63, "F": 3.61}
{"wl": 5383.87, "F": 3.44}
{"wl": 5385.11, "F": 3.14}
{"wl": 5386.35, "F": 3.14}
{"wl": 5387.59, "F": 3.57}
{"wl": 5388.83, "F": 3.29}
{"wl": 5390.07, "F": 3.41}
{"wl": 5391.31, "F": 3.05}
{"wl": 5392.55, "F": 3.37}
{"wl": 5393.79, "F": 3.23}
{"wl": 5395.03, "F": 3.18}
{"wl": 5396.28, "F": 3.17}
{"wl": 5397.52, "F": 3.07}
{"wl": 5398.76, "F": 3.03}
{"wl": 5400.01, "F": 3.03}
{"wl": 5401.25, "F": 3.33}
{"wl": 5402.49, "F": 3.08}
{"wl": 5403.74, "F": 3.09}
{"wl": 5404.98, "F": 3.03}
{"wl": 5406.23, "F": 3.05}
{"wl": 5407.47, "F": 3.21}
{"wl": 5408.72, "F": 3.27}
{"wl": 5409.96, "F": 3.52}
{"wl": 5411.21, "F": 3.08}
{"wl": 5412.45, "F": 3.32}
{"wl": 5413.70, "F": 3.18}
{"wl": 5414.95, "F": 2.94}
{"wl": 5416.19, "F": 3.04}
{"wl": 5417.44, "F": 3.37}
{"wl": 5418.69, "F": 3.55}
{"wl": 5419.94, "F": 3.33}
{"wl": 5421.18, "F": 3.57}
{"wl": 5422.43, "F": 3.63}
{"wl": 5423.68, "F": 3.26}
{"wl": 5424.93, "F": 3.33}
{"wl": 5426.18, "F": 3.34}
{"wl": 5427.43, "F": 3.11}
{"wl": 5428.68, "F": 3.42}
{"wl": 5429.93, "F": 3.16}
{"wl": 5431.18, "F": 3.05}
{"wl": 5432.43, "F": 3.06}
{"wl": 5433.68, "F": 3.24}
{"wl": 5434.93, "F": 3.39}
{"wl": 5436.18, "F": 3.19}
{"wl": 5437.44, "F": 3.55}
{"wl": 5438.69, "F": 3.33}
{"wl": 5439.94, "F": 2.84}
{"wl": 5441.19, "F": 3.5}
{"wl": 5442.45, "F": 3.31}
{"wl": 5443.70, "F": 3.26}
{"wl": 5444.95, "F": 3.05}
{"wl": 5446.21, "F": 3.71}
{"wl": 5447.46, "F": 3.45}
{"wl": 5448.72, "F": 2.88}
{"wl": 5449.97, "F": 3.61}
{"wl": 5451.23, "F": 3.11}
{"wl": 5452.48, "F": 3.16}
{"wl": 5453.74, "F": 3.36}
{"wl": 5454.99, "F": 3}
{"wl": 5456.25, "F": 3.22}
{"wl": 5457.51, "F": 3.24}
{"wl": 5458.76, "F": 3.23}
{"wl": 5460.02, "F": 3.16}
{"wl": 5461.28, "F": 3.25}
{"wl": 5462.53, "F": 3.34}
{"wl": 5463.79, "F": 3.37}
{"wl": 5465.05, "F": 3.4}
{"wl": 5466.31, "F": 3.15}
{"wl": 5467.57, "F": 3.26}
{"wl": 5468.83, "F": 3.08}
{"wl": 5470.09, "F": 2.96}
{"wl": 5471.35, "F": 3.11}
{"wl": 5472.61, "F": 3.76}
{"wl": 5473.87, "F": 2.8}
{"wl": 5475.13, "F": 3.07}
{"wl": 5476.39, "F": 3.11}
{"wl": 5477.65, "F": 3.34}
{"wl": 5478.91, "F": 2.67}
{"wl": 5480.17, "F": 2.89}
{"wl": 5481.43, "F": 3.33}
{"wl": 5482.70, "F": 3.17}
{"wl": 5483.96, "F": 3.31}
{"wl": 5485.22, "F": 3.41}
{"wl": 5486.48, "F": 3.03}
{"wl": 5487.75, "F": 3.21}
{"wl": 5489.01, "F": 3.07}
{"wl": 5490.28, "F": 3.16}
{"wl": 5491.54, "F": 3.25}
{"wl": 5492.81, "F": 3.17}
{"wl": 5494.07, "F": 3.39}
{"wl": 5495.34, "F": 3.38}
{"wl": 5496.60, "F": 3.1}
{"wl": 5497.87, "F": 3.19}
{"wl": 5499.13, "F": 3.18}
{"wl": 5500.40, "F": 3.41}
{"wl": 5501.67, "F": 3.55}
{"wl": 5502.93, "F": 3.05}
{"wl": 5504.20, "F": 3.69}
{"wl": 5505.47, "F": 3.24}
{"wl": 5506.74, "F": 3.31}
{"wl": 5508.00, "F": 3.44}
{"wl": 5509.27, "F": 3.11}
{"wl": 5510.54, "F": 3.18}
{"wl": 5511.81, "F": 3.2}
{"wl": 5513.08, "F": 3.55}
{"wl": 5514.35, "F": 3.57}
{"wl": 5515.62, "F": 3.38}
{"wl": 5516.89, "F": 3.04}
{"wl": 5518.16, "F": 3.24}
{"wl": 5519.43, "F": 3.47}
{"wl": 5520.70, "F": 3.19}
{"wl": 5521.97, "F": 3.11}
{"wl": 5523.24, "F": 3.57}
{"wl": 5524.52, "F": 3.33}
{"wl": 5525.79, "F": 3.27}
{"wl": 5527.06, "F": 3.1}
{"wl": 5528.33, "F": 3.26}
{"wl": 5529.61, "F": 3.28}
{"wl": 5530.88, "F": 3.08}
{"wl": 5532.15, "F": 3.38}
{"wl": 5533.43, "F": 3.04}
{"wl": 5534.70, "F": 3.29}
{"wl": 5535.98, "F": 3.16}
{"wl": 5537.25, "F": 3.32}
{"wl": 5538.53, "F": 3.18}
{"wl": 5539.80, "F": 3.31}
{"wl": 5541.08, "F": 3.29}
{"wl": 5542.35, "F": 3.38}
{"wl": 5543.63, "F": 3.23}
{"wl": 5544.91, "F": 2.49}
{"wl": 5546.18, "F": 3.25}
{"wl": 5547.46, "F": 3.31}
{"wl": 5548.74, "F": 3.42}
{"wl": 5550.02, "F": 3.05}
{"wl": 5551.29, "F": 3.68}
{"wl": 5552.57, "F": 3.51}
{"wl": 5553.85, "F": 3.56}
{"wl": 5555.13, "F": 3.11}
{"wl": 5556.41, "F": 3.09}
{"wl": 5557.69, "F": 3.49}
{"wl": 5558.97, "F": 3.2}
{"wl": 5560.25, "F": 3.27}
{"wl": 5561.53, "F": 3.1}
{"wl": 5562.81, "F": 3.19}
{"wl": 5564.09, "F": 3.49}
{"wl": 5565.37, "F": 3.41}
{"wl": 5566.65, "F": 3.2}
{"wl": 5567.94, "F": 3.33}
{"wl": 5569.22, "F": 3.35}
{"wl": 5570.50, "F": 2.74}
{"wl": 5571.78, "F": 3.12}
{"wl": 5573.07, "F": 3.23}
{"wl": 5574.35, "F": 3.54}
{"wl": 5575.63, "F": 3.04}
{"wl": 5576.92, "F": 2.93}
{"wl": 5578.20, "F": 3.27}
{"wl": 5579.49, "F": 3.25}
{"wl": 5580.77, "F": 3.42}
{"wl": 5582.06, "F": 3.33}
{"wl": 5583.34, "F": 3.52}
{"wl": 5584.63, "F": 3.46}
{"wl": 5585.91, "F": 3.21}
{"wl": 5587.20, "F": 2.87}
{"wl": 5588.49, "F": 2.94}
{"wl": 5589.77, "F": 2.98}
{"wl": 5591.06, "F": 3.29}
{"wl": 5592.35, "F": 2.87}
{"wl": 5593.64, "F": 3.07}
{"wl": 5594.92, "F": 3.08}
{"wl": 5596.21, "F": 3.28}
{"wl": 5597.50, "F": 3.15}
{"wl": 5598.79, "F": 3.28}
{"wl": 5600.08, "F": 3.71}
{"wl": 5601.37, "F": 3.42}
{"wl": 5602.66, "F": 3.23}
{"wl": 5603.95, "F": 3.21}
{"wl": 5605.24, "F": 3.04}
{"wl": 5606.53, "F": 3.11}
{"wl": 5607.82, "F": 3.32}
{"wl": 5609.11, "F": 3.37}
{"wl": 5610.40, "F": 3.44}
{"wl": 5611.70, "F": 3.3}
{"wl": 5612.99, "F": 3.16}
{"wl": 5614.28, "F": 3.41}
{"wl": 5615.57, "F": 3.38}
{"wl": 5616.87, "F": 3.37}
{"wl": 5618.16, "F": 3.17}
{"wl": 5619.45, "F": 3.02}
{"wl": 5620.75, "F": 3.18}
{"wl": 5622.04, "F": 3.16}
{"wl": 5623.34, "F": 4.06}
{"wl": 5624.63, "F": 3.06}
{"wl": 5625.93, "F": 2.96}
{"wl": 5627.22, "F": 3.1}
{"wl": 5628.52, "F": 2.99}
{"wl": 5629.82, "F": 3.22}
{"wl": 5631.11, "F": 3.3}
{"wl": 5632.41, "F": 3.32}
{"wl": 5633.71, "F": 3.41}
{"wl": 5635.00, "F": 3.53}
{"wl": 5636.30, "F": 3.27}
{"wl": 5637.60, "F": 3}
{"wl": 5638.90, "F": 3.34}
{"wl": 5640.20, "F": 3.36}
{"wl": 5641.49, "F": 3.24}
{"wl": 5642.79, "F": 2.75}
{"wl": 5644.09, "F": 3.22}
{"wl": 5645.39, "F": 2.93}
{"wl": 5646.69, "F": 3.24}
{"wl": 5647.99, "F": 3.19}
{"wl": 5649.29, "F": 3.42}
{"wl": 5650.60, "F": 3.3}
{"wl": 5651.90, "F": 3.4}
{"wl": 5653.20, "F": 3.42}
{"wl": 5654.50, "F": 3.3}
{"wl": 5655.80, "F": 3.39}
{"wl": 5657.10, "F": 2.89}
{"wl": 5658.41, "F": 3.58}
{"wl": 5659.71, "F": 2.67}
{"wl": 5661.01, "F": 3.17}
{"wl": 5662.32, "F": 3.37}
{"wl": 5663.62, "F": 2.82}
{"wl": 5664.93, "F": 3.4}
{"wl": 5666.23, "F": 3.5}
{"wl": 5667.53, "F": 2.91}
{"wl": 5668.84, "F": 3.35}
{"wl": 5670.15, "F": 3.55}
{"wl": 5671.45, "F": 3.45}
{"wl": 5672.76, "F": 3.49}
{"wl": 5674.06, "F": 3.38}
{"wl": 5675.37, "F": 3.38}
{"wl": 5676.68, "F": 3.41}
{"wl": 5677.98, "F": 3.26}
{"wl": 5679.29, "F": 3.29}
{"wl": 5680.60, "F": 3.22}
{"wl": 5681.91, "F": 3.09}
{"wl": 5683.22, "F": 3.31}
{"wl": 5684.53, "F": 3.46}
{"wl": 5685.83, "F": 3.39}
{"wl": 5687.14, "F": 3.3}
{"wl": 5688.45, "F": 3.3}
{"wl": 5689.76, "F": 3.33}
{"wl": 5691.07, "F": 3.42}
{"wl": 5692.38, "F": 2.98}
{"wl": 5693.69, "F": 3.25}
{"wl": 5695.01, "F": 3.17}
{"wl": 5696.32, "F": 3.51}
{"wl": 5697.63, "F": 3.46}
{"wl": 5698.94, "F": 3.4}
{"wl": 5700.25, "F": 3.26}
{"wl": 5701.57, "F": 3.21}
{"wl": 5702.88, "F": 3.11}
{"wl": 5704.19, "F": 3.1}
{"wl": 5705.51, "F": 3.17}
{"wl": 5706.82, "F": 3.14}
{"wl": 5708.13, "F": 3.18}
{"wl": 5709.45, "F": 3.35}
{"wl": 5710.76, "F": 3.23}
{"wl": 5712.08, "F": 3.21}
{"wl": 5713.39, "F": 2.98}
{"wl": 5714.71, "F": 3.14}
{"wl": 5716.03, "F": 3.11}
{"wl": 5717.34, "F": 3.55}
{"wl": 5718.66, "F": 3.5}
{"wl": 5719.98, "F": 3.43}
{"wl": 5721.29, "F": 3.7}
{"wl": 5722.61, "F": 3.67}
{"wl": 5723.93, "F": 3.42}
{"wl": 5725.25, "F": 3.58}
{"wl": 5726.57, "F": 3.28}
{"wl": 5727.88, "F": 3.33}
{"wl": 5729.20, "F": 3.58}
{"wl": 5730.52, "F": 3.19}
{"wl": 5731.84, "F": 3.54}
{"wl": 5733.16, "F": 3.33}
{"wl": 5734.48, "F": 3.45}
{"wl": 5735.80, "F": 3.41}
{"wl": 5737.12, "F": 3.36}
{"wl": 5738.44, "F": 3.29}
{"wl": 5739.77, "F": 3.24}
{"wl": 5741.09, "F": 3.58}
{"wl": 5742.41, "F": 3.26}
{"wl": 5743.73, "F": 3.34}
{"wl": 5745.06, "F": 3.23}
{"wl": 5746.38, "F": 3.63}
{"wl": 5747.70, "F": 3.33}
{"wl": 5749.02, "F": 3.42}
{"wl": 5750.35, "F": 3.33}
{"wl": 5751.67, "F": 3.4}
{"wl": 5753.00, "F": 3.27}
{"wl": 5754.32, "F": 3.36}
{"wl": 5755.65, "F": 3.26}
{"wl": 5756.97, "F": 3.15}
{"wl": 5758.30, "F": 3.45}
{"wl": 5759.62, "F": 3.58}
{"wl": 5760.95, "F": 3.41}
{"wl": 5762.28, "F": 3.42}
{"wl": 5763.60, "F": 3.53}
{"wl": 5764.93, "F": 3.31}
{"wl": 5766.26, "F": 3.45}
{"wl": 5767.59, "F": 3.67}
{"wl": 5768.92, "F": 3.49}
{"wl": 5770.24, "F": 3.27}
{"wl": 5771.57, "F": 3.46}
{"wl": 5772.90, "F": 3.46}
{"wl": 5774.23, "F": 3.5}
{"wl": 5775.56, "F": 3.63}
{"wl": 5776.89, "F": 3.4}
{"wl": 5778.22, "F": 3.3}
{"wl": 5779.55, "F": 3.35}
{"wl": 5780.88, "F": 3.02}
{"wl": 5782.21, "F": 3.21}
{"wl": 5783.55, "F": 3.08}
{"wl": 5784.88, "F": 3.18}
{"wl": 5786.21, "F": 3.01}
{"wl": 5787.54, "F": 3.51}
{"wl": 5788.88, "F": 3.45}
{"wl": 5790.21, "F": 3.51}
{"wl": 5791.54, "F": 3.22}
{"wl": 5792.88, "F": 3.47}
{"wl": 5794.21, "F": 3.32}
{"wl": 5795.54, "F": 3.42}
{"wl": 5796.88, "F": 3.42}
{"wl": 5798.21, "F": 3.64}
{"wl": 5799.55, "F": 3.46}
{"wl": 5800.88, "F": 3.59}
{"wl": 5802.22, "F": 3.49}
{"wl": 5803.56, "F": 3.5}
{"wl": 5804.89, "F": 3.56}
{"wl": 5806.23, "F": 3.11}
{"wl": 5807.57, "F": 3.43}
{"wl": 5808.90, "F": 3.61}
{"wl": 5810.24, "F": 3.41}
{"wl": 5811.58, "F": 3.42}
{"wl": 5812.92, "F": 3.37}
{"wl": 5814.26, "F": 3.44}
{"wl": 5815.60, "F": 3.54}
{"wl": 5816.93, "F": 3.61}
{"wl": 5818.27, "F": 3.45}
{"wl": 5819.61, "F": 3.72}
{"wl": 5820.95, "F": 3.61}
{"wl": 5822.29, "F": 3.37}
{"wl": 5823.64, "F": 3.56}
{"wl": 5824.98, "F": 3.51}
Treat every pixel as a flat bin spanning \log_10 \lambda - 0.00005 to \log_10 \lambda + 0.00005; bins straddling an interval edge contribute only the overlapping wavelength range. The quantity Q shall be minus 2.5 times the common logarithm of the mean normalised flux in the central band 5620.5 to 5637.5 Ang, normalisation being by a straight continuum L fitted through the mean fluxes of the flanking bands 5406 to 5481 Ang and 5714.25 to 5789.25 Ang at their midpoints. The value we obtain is 0.019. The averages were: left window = 3.24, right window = 3.38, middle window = 3.27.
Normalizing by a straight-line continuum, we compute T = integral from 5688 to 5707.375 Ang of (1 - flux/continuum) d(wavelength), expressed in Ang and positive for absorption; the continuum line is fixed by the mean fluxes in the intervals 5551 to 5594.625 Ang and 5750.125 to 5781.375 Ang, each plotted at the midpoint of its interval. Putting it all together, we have 0.5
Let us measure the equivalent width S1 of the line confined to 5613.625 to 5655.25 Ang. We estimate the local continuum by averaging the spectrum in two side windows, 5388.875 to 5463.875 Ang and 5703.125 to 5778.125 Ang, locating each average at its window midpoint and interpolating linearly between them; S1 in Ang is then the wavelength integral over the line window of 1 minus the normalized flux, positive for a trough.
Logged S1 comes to 0.99 Ang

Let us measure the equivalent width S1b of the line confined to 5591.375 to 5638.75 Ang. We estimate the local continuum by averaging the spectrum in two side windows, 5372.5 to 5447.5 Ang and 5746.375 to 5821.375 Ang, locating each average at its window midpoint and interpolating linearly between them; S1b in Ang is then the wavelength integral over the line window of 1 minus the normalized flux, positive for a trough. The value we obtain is 1.46 Ang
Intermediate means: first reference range 3.28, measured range 3.25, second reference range 3.41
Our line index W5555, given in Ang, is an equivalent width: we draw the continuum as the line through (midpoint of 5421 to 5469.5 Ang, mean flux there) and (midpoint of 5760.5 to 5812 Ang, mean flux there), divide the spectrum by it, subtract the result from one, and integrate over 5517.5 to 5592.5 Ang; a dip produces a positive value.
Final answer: 1.6 Ang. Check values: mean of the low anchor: 3.27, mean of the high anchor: 3.4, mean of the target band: 3.24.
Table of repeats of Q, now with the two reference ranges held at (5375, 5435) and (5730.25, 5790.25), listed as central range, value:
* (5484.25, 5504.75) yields 0.01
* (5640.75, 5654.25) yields 0.04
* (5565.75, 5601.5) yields 0.04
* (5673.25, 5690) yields 0.01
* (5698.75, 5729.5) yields 0.01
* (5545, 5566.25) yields 0.00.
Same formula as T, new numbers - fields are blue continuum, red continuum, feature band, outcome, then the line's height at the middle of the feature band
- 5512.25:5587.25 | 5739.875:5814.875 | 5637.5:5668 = 1.1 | 3.32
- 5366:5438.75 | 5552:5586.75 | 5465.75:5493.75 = 1.1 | 3.28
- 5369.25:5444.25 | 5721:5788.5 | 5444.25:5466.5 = 0.2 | 3.29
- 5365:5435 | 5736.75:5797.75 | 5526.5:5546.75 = 0.8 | 3.32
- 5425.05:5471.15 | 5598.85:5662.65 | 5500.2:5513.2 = -0.3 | 3.25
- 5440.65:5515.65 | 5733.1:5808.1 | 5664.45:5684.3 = 0.0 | 3.34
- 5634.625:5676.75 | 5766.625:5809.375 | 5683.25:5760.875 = -0.2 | 3.33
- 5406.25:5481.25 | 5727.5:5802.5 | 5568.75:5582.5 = 0.4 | 3.3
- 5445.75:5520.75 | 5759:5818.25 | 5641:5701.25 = 1.4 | 3.35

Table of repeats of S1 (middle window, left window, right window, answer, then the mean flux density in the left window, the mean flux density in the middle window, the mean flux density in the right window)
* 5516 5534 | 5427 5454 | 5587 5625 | 0.0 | 3.26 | 3.24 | 3.24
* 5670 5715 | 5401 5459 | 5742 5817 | 1.1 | 3.25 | 3.28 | 3.4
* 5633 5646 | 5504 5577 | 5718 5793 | 0.4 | 3.26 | 3.21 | 3.39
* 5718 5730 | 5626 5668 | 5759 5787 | -0.7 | 3.22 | 3.5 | 3.37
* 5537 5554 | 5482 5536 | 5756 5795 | 0.0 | 3.27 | 3.28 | 3.37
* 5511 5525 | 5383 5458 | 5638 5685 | -0.3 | 3.25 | 3.33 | 3.26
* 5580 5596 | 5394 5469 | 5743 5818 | 0.7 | 3.24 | 3.17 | 3.4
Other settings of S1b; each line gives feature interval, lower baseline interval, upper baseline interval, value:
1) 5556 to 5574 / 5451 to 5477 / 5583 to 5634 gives -0.1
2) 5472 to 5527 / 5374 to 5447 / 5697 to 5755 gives 0.7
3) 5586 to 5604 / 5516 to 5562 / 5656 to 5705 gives 0.5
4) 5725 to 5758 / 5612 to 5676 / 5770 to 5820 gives -0.1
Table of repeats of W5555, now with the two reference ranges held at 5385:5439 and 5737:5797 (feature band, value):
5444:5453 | -0.1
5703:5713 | 0.5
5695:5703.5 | 0.1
